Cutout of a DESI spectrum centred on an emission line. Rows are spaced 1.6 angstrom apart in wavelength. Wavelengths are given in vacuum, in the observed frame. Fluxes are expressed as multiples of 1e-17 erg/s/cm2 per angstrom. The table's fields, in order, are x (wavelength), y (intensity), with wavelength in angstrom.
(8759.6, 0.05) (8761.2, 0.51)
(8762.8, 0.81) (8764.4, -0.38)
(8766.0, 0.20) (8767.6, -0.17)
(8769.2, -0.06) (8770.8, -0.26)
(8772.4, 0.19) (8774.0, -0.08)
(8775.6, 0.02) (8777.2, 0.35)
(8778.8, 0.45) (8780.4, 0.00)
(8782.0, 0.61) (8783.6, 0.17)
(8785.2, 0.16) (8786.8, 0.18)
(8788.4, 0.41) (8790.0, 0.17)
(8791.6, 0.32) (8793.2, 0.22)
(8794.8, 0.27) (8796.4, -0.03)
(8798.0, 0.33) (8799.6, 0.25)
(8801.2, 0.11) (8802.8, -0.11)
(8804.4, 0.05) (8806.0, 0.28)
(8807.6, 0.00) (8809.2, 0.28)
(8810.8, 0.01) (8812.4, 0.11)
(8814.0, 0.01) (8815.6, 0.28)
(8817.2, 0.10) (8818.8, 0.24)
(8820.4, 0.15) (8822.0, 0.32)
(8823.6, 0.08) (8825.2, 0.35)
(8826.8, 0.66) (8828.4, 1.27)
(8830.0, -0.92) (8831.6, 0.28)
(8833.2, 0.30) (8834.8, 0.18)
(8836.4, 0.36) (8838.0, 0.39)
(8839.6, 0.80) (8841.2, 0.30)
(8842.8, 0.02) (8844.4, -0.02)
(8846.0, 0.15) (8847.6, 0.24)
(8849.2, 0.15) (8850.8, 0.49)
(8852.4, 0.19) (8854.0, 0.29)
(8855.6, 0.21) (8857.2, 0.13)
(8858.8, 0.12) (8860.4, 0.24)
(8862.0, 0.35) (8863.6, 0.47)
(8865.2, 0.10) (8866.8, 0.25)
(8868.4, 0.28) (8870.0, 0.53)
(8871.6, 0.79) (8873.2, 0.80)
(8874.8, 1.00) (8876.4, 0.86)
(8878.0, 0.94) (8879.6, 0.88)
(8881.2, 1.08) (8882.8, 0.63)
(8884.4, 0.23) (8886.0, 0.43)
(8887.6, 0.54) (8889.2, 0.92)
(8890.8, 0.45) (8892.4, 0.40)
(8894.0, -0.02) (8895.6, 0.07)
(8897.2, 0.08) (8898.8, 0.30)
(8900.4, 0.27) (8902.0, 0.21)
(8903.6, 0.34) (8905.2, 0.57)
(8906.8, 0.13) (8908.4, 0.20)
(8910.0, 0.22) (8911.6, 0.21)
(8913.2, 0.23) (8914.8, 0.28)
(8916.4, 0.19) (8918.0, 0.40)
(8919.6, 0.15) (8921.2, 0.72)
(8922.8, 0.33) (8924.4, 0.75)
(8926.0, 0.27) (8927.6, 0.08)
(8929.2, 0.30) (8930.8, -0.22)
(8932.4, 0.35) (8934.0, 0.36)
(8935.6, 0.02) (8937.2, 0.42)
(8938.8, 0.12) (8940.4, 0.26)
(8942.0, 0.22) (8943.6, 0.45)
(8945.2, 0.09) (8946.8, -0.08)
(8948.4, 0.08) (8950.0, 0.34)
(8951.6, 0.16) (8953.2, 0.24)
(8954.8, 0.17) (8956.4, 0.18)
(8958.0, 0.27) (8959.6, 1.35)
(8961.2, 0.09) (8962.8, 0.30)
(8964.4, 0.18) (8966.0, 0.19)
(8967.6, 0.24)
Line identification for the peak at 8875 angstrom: [O II] 3727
